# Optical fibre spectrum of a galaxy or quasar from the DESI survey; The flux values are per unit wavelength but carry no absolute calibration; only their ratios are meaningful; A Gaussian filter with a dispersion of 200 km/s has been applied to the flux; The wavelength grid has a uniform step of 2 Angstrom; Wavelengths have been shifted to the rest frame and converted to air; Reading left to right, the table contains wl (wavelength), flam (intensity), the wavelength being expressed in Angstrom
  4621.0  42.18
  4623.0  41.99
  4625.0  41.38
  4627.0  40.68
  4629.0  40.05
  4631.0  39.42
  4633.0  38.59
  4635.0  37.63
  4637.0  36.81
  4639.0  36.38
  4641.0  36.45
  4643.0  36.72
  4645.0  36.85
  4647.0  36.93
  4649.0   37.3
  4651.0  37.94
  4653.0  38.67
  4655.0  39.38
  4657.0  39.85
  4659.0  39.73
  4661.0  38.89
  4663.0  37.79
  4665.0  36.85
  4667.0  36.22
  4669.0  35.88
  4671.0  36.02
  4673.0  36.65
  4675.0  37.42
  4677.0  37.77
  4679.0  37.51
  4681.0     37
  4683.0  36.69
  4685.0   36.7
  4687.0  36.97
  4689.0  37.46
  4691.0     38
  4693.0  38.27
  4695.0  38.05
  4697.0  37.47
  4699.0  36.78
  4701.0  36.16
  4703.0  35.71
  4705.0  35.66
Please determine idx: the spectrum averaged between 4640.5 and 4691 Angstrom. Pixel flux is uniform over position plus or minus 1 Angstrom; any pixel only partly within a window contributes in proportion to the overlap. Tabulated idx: 37.4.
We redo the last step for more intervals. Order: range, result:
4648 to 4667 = 38.4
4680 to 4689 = 36.9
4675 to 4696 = 37.4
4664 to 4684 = 36.8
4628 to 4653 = 37.6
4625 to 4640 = 38.7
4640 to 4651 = 36.9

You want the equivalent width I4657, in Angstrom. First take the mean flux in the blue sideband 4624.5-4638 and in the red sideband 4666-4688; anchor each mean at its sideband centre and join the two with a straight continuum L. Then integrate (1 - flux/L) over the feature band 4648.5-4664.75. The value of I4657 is -0.35 Angstrom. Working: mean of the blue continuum 39.1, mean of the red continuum 36.8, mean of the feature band 38.7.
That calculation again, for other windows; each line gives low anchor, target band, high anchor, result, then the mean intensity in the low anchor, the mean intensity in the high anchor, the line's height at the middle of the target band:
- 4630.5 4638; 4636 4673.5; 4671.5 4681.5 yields 0.2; 38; 37.2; 37.6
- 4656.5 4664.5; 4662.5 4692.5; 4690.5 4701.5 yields 0.9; 38.9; 37.5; 38.2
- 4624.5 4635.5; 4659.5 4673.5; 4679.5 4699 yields 0.5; 39.6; 37.4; 38.2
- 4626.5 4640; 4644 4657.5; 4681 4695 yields 0.0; 38.4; 37.4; 38.1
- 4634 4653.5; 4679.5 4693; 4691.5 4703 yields 0.0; 37.1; 37.2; 37.2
